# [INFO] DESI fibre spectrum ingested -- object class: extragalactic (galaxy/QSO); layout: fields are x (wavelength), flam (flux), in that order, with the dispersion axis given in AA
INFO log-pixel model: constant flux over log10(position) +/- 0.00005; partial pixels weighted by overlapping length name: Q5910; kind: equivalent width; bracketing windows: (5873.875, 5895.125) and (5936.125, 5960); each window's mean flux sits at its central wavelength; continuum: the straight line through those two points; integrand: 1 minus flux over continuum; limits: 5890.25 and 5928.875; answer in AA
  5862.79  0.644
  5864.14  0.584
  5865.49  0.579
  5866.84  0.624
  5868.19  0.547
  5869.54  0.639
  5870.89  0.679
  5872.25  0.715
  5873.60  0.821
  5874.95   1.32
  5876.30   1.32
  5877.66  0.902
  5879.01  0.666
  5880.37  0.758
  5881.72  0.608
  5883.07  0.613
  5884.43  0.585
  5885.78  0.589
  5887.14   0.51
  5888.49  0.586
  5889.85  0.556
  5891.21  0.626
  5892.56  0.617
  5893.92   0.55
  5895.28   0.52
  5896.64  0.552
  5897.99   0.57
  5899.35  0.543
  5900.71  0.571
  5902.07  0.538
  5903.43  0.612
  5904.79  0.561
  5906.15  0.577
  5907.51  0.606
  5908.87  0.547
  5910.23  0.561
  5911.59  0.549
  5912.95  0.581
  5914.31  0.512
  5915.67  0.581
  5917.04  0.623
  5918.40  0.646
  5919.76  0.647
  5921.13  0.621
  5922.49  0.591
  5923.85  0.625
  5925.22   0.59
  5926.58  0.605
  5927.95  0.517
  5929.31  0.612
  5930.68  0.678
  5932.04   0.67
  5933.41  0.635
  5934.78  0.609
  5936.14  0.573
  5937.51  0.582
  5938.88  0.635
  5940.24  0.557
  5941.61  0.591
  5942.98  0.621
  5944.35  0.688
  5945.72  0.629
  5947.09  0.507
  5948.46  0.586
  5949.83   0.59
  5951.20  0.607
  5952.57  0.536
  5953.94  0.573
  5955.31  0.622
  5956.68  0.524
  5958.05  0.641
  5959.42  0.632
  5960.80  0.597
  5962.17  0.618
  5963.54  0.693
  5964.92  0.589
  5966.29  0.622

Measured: 5.1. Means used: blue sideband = 0.717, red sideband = 0.595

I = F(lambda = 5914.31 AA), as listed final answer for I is 0.512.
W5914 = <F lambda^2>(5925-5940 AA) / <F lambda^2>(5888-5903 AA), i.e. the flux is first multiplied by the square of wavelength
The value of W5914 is 1.09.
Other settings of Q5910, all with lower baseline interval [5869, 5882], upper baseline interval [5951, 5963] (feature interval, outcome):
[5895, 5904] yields 2.5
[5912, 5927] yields 2.4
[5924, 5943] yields 1.8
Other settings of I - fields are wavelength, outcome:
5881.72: 0.608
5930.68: 0.678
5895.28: 0.52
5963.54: 0.693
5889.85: 0.556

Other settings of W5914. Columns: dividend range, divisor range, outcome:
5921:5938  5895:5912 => 1.09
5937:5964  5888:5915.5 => 1.08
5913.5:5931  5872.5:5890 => 0.80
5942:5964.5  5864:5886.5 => 0.84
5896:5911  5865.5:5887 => 0.77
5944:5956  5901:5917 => 1.05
